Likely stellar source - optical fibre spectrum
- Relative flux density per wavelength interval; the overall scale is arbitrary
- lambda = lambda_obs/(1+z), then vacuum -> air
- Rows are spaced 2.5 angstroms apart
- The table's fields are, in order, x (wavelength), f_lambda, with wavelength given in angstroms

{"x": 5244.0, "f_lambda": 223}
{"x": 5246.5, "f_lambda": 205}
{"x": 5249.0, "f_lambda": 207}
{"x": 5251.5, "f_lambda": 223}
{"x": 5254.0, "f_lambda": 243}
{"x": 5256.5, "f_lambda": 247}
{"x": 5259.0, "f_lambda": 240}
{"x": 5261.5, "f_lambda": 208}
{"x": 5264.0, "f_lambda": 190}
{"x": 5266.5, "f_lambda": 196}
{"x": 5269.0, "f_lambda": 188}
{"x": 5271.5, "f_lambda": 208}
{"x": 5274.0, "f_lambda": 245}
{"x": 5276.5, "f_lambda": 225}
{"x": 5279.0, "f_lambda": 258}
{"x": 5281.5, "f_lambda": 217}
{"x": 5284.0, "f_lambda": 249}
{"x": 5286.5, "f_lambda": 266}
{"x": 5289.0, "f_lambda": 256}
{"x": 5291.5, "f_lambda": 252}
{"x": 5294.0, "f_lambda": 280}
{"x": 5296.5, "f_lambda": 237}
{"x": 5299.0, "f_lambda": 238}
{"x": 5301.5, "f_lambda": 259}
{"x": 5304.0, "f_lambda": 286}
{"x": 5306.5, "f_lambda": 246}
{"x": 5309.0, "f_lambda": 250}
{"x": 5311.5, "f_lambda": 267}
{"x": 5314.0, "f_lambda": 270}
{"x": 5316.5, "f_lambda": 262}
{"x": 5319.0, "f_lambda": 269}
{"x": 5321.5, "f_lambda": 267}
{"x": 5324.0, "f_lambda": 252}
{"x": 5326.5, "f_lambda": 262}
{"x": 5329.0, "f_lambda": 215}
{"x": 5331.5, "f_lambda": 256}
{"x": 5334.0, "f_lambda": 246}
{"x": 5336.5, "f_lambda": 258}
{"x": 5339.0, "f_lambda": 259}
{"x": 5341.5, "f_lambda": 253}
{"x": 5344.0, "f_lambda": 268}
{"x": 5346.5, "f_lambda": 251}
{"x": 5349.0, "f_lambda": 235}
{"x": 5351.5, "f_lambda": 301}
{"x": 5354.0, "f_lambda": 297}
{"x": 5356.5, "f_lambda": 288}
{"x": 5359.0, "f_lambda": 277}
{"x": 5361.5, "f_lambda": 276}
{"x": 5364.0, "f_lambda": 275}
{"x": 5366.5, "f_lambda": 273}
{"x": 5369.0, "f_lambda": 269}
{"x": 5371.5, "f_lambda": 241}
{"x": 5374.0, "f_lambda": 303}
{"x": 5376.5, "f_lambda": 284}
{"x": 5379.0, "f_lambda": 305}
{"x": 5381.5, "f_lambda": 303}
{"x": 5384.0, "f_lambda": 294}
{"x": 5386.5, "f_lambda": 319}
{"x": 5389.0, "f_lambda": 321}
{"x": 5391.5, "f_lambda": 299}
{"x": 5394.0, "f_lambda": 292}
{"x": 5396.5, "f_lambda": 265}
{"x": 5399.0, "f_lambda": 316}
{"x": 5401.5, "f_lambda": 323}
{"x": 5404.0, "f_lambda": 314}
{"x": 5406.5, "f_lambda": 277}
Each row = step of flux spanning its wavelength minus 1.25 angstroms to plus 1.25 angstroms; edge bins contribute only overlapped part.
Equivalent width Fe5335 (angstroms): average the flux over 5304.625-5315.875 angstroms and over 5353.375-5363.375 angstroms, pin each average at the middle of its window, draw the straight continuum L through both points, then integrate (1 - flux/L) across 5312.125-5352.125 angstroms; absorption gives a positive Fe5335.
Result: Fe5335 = 1.9 angstroms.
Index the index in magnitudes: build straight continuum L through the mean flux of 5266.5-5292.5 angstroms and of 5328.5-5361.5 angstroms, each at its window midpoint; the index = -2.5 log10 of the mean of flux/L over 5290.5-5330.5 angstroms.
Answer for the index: -0.04 mag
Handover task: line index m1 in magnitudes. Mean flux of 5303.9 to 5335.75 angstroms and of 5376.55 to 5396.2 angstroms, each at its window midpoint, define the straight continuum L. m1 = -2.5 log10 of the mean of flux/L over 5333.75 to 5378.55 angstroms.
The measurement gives 0.04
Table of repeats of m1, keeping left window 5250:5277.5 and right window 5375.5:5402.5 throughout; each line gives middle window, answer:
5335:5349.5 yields 0.067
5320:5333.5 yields 0.043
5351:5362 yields -0.028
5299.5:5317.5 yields -0.056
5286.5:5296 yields -0.104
